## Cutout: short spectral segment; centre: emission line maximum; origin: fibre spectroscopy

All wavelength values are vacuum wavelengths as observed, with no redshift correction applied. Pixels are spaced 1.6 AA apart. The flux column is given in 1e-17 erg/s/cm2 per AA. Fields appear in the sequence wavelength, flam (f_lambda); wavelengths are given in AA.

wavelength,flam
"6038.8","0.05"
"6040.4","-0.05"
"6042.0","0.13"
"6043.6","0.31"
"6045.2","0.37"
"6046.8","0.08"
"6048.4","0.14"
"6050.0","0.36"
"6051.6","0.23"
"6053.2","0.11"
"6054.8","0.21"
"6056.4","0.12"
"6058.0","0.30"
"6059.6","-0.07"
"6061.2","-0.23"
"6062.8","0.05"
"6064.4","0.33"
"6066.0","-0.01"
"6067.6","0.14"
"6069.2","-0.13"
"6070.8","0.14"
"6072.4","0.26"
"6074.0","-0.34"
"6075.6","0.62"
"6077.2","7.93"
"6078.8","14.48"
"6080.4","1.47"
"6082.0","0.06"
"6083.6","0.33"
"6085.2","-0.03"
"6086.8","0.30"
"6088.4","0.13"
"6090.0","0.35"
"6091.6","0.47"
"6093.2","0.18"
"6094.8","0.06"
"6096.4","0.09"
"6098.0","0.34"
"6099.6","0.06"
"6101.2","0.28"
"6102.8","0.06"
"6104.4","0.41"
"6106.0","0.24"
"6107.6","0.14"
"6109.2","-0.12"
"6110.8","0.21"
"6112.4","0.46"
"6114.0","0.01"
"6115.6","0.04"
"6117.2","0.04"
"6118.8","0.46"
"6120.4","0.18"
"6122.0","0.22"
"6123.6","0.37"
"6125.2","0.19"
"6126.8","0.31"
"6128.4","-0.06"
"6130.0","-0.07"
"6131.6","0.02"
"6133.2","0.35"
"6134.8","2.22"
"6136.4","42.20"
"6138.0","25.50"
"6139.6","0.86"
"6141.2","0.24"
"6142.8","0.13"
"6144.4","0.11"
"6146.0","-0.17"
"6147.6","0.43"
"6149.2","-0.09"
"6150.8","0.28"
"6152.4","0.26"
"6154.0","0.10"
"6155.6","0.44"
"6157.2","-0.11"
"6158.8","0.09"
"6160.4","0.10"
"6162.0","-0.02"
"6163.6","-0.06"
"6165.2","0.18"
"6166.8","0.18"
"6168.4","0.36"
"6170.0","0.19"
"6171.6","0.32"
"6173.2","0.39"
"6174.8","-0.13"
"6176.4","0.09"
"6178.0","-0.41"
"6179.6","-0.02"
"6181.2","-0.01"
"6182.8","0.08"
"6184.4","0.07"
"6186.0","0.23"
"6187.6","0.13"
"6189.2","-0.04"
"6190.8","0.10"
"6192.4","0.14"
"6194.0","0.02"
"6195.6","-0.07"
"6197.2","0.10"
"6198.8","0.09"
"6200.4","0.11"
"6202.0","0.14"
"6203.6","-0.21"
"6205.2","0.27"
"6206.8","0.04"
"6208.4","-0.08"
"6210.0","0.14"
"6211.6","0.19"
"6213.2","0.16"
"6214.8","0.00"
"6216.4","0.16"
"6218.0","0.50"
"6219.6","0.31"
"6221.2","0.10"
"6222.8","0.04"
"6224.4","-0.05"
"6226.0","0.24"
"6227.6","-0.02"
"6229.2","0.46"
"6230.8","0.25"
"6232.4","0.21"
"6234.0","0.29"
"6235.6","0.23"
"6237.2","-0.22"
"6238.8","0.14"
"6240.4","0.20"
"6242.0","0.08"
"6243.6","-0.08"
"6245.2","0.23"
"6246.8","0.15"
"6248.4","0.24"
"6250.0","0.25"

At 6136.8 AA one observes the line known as [O III] 5007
